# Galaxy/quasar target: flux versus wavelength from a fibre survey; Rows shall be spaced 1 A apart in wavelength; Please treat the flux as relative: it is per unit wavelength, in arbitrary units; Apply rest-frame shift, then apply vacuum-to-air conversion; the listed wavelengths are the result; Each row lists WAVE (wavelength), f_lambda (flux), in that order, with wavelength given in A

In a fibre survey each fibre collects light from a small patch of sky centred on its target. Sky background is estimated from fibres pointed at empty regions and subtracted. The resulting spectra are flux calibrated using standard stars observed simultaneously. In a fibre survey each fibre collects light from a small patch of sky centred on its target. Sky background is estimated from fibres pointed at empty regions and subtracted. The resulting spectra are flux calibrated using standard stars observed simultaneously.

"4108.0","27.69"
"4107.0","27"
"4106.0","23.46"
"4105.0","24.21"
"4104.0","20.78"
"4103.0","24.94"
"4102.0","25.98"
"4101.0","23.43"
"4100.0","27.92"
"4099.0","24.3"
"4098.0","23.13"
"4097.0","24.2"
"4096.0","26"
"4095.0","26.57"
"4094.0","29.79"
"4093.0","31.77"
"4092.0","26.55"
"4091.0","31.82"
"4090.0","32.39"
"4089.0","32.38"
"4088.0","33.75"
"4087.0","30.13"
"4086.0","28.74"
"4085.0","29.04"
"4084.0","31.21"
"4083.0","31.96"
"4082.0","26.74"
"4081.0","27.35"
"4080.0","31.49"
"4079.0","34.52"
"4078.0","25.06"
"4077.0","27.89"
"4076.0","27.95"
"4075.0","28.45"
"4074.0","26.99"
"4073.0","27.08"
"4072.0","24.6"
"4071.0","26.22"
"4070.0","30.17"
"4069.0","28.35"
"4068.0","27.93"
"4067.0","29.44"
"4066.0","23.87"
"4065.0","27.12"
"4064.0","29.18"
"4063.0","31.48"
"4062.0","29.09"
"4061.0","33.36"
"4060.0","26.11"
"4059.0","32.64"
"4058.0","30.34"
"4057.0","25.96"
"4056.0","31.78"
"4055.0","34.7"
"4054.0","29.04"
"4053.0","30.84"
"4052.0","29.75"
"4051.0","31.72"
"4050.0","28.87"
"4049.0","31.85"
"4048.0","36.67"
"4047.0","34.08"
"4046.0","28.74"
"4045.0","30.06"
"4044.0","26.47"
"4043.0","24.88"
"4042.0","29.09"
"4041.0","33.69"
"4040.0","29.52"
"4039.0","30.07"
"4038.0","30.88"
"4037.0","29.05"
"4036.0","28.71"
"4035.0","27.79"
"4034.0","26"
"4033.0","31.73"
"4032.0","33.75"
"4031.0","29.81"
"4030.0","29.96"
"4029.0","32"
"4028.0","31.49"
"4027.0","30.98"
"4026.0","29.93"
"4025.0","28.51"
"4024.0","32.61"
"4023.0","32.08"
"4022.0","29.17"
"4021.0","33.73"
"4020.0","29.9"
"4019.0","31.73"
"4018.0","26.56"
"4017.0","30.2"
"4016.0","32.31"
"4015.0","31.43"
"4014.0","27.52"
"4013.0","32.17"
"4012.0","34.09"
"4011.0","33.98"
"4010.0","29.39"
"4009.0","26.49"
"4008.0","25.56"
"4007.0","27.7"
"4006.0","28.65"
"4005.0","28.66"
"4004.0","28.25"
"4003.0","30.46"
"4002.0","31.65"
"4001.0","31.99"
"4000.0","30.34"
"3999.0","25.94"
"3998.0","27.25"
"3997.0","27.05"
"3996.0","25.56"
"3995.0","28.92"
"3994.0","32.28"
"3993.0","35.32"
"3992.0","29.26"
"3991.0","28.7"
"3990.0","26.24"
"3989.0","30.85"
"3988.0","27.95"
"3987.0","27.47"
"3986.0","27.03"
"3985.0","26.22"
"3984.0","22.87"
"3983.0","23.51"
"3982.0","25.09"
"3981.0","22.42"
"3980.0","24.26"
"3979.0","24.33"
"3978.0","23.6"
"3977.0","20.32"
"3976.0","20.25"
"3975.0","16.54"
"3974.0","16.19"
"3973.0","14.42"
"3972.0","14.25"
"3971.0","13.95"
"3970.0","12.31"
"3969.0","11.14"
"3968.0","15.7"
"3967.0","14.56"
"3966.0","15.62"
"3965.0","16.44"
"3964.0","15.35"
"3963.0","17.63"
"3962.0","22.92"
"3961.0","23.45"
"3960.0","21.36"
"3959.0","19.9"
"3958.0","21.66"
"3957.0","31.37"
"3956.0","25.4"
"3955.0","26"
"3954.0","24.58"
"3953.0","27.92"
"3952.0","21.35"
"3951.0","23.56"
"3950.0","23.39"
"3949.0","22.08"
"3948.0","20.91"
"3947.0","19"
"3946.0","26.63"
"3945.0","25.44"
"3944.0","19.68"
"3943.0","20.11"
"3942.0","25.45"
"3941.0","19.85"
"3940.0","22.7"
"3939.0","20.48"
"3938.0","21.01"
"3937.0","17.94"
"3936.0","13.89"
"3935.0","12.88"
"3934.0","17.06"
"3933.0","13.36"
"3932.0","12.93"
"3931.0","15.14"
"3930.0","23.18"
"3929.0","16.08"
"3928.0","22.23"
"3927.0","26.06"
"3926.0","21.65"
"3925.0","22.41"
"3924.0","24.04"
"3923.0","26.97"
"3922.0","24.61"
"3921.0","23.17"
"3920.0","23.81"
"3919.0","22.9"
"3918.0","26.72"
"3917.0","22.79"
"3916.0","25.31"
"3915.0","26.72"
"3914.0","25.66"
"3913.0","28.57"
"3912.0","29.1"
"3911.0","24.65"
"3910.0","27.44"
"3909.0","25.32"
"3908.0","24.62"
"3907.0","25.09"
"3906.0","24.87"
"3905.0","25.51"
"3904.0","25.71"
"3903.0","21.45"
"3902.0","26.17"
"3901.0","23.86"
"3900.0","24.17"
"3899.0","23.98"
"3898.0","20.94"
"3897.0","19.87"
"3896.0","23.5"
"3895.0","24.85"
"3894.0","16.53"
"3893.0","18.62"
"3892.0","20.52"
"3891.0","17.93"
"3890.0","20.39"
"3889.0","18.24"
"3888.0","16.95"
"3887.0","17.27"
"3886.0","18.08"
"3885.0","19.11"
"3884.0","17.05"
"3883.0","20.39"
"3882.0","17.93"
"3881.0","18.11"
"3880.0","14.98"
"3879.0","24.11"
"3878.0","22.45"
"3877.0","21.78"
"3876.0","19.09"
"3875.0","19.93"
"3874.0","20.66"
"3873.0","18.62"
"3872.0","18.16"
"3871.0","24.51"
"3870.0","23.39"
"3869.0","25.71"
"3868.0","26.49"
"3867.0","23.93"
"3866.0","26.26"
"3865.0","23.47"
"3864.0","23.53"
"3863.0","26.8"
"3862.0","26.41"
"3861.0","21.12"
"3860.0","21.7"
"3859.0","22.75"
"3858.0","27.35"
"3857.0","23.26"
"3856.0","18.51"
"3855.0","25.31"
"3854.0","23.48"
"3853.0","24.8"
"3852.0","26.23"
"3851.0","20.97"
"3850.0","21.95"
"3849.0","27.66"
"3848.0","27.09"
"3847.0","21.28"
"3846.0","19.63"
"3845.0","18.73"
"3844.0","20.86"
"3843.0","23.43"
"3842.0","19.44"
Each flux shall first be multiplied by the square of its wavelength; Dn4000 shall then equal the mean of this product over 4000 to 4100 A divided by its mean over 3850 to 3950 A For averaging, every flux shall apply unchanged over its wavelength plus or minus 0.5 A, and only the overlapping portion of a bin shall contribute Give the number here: 1.45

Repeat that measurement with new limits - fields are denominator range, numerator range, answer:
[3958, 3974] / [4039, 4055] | 1.90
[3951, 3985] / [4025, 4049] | 1.54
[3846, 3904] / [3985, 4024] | 1.44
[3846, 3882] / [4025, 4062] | 1.46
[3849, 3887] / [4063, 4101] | 1.43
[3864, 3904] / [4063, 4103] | 1.48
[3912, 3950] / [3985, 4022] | 1.41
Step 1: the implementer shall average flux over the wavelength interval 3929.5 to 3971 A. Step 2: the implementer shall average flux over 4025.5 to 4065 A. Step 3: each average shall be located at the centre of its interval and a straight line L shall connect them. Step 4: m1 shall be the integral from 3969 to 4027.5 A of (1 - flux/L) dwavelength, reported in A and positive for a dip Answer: -3.54 A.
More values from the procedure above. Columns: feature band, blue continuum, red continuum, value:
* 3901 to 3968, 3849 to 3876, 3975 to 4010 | 8.0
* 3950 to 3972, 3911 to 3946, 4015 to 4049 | 3.9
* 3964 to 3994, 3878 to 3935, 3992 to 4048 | 6.1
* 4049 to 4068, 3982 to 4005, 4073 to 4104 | -1.0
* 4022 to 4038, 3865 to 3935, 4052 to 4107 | -2.2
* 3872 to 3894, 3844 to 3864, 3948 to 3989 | 3.6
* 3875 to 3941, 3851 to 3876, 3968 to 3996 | 4.8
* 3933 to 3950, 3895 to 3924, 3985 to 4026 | 4.0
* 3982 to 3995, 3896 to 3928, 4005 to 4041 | 0.2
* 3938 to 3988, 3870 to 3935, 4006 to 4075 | 7.9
